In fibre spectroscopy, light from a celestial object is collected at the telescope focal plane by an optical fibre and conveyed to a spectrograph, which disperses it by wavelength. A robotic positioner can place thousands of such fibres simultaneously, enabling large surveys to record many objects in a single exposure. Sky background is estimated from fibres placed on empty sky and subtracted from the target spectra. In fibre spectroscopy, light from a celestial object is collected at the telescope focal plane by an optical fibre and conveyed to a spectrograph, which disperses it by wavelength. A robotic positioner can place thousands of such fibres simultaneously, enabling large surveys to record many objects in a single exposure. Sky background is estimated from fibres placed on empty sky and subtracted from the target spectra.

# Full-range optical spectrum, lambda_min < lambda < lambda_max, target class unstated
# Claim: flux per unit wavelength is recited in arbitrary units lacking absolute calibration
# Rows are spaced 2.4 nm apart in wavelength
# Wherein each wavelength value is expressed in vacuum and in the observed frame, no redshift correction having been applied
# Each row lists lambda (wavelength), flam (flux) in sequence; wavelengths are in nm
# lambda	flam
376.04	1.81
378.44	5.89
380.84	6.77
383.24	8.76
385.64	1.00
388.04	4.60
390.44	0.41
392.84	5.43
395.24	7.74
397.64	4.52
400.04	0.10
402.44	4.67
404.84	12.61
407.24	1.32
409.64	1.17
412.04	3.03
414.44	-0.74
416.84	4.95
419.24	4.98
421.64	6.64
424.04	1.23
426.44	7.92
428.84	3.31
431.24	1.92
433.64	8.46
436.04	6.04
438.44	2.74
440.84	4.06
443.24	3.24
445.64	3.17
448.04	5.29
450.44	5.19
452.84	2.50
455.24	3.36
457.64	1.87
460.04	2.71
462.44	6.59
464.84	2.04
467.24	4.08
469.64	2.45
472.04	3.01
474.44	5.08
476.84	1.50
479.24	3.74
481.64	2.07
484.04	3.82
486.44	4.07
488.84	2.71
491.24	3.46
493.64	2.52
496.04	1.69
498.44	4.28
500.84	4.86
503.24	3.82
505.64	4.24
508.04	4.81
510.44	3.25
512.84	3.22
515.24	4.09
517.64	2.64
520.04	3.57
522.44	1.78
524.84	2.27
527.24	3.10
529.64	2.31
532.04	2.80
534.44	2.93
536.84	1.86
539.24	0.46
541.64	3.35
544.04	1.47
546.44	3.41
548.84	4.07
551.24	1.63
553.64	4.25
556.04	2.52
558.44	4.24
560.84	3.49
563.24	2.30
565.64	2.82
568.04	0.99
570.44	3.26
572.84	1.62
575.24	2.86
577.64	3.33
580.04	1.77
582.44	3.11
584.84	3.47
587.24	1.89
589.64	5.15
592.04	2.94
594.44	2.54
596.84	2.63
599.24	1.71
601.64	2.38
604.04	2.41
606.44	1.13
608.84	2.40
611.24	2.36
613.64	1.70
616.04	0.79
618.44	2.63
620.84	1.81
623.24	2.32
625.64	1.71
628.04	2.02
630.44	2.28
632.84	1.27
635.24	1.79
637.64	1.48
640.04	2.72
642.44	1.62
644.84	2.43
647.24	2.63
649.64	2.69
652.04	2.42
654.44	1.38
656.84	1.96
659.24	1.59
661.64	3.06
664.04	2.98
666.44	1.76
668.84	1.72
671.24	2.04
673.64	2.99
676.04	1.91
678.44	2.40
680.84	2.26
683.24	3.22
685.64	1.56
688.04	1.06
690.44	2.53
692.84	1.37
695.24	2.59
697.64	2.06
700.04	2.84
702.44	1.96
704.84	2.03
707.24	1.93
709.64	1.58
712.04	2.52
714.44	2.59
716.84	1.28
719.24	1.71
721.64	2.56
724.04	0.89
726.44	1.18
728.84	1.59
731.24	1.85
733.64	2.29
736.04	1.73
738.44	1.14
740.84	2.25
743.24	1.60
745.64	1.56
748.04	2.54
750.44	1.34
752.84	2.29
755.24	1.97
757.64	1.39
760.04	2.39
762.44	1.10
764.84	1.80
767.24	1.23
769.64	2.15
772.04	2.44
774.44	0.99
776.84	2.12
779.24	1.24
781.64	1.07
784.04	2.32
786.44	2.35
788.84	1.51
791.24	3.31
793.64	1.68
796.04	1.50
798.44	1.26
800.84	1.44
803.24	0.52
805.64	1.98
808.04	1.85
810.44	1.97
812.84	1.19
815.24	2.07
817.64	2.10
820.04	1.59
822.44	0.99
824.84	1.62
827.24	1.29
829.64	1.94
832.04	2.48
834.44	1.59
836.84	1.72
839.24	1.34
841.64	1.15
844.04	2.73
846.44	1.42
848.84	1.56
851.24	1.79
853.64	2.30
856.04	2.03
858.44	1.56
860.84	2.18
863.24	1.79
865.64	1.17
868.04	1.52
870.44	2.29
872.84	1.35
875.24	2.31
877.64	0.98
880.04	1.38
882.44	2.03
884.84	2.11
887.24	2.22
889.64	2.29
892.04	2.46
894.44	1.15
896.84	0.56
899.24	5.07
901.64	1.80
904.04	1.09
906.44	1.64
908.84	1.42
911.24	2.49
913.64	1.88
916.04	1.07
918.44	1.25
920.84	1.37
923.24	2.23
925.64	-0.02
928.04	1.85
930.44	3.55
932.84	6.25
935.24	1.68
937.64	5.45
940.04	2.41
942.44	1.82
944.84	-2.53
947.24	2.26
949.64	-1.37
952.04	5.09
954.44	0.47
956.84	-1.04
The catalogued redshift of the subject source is 1.576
